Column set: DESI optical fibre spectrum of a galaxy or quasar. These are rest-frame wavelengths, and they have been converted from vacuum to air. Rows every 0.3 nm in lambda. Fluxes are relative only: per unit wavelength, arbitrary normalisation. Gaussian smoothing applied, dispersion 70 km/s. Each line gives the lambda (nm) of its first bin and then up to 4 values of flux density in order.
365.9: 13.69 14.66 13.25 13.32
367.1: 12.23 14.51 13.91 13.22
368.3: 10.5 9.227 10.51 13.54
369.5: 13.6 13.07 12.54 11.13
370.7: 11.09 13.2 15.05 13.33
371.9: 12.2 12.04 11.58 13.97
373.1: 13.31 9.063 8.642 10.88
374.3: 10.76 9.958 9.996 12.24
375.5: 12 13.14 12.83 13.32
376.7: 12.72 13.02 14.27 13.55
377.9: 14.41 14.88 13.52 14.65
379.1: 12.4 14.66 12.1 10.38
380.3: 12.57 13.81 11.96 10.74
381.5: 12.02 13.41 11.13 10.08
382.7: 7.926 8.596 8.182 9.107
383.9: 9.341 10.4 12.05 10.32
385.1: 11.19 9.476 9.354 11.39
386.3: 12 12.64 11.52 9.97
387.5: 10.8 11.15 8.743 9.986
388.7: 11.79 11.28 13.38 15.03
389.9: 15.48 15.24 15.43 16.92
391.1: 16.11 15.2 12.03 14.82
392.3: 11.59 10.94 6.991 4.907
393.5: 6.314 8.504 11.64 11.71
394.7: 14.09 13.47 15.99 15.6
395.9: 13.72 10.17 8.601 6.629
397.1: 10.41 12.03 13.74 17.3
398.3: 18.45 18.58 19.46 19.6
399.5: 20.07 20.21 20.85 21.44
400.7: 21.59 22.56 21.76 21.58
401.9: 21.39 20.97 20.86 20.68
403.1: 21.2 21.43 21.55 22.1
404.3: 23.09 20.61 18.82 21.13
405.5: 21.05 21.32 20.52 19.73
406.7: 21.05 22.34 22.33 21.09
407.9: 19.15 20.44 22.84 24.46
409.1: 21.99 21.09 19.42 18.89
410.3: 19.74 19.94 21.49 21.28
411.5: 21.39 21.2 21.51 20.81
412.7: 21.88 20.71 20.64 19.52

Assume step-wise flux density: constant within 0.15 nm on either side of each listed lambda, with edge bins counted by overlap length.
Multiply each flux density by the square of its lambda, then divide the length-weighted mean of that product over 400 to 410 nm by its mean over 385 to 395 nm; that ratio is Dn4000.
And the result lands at 1.9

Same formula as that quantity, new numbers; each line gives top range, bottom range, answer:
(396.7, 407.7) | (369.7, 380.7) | 1.82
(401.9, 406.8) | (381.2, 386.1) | 2.28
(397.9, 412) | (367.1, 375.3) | 2.08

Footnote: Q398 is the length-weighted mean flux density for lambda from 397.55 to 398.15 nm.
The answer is 15.5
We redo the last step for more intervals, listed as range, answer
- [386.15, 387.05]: 12.1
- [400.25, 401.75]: 21.8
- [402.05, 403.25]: 20.9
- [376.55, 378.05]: 13.6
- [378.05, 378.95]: 14.4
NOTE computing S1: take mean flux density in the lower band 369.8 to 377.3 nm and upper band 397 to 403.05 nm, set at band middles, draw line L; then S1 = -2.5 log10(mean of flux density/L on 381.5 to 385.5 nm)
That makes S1 0.40 mag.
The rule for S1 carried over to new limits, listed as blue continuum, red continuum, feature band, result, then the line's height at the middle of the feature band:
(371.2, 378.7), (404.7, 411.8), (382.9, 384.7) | 0.46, 14.7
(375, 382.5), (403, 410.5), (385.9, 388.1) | 0.34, 15.2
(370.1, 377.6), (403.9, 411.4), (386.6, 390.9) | 0.27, 16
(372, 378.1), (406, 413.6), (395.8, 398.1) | 0.48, 17.7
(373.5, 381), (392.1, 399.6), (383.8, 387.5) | 0.17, 12.6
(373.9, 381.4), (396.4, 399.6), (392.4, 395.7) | 0.32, 14.5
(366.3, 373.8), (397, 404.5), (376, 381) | 0.09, 14.4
